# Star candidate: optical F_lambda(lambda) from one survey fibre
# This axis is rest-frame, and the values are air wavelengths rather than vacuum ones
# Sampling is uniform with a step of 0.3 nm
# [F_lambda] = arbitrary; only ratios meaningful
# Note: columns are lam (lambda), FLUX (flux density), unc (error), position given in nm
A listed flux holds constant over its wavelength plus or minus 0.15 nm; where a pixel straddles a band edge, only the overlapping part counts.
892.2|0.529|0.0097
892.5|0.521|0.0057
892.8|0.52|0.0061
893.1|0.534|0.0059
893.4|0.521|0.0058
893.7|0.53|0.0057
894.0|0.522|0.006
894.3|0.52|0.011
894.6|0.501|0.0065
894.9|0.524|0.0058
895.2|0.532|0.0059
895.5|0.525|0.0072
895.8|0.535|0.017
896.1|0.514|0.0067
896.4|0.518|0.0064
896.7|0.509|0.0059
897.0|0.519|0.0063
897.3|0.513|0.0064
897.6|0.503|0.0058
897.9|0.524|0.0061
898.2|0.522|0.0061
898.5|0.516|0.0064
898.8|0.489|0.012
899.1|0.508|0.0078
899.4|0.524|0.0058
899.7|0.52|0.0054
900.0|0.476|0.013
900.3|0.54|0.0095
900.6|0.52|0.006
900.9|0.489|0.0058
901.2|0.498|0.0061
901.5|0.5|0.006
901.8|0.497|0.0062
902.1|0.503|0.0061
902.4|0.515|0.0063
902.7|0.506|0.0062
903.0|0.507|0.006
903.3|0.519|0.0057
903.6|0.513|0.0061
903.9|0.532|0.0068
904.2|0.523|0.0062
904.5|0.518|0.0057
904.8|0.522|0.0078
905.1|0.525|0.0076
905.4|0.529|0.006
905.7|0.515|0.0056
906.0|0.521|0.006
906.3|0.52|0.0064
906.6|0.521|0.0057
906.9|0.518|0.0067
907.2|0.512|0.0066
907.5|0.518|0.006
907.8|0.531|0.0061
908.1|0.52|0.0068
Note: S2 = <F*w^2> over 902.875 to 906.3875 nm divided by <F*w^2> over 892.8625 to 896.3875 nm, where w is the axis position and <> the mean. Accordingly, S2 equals 1.0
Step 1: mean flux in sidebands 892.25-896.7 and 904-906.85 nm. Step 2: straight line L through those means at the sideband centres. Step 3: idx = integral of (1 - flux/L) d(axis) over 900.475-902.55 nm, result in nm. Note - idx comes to 0.08 nm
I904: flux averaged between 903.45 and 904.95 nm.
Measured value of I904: 0.522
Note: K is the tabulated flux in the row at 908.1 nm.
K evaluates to 0.52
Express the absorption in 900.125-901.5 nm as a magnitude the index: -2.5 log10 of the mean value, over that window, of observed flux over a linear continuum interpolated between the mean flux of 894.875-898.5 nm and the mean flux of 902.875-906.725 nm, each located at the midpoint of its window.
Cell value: 0.02 mag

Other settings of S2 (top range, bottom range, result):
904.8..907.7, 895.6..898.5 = 1.03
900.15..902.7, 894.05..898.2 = 0.99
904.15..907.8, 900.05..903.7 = 1.03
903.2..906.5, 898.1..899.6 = 1.03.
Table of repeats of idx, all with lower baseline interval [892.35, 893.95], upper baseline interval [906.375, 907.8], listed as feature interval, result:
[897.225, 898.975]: 0.039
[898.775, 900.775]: 0.038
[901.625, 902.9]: 0.039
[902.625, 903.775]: 0.019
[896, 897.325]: 0.022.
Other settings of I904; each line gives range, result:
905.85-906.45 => 0.521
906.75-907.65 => 0.516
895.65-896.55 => 0.522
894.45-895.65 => 0.521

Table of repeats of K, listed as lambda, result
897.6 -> 0.503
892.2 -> 0.529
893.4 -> 0.521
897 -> 0.519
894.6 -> 0.501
